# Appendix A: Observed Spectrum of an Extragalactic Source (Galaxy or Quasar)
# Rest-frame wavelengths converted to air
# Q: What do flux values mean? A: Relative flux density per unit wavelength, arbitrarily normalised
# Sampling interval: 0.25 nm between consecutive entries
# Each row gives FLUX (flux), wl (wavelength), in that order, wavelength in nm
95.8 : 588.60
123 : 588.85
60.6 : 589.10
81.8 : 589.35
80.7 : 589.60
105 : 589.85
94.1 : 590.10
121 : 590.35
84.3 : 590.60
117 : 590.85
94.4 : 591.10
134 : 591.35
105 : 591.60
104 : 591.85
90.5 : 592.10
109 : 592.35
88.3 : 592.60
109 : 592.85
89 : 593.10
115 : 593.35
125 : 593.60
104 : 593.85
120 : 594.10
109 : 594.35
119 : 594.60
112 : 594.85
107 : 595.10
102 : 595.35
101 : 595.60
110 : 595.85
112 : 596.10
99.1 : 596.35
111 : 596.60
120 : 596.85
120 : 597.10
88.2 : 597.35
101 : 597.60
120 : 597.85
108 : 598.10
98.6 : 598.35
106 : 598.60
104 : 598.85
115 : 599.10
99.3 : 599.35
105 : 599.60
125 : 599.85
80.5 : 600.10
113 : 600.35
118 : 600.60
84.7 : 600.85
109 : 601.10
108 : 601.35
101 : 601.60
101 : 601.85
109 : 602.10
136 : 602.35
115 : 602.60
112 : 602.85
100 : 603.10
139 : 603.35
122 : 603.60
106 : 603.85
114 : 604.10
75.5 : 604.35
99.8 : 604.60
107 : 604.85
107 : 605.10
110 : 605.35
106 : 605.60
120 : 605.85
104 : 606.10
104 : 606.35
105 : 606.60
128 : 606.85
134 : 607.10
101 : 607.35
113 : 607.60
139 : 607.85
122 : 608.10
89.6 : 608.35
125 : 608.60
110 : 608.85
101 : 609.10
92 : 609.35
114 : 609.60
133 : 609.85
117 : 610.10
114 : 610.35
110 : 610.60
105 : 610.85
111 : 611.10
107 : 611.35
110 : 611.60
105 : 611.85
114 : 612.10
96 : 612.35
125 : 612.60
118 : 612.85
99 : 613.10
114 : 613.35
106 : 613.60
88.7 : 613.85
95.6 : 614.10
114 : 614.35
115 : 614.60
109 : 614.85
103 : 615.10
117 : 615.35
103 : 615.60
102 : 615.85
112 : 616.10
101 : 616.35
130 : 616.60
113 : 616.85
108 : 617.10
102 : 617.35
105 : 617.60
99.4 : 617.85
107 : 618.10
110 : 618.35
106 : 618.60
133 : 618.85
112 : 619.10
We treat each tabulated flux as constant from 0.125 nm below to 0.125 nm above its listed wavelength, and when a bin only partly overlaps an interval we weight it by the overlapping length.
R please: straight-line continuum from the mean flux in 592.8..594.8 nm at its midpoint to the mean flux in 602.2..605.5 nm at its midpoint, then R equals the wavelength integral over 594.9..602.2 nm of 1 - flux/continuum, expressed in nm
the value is 0.33 nm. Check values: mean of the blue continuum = 111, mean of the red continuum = 111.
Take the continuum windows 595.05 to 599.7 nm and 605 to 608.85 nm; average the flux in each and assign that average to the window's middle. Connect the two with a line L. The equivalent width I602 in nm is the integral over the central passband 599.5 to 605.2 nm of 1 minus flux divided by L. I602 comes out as 0.11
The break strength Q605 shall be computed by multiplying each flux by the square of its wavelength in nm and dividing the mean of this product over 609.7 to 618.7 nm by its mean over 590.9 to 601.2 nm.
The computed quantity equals 1.08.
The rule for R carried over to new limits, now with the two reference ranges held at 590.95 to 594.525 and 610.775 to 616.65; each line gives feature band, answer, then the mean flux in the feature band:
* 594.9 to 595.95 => 0.02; 105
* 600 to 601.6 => 0.08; 102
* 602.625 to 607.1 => -0.10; 110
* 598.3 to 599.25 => 0.01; 106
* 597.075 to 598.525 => 0.03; 105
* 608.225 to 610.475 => -0.06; 111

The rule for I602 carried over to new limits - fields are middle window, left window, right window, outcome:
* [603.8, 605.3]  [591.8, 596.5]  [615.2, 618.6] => 0.079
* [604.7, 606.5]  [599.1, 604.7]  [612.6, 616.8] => 0.001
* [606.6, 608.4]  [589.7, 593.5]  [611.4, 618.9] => -0.192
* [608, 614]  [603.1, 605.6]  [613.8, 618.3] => -0.088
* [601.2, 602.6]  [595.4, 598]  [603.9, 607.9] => -0.029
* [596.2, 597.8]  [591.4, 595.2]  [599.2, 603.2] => 0.003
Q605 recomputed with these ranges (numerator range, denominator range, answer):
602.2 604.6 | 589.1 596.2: 1.12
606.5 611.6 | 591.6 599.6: 1.11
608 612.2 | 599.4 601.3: 1.09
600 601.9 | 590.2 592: 0.98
